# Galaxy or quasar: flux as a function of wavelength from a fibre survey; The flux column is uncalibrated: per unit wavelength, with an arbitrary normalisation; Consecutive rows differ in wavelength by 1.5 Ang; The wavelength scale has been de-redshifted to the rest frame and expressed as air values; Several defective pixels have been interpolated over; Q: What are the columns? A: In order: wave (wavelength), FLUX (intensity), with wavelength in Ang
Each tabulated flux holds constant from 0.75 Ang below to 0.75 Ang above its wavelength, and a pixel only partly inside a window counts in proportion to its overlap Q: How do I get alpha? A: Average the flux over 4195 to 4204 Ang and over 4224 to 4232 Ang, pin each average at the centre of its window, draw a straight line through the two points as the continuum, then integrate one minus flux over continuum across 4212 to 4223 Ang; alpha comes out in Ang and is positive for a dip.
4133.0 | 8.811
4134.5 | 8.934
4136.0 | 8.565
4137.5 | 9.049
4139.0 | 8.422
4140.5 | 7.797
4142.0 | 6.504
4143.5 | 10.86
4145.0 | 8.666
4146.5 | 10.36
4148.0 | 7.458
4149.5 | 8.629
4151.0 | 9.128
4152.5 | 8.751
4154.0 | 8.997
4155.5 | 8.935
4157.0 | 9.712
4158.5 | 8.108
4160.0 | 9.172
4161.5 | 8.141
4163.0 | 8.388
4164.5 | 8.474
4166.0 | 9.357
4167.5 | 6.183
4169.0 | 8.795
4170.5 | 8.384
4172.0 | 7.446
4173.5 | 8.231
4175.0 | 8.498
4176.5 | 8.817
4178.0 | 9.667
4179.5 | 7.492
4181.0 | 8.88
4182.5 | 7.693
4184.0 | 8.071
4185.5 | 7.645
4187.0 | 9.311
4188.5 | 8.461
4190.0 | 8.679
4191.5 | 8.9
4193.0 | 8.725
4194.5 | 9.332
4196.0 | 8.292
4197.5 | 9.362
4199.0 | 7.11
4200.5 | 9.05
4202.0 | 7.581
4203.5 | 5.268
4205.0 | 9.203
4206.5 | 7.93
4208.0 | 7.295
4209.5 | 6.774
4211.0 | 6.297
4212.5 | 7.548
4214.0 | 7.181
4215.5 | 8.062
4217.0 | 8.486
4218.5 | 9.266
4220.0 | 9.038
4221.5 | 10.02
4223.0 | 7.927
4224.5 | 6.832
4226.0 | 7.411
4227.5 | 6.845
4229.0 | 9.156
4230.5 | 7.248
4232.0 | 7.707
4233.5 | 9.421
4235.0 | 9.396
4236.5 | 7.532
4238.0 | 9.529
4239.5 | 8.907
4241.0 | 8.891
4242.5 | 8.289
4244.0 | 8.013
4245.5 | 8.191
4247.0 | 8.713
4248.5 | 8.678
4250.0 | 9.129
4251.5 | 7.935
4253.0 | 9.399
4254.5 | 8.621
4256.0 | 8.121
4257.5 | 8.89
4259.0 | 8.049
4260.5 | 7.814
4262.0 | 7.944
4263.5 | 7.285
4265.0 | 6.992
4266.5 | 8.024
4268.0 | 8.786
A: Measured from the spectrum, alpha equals -1.2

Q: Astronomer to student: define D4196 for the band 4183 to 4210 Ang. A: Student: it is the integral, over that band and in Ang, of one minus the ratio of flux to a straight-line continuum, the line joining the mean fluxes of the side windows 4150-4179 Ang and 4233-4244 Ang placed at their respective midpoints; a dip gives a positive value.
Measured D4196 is 1.5 Ang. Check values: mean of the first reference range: 8.58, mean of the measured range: 8.17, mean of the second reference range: 8.78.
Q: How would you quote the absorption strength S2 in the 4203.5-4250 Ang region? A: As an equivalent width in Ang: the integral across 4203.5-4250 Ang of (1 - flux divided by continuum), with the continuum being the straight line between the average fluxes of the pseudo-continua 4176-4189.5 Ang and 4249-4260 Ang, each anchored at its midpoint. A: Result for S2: 2.0 Ang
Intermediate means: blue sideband 8.45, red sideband 8.58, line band 8.16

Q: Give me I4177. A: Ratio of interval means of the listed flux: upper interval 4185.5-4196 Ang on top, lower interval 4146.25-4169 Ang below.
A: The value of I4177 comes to 1.0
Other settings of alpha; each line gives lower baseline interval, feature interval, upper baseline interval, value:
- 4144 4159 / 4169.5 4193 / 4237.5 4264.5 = 0.94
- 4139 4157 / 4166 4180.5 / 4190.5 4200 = 0.75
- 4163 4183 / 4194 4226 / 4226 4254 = 1.64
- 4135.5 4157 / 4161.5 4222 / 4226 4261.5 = 2.70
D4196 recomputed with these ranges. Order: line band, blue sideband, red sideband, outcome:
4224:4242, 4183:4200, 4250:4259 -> 0.65 Ang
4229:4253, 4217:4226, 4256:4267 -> -1.05 Ang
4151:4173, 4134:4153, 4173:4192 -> 0.23 Ang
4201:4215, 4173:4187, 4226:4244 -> 1.85 Ang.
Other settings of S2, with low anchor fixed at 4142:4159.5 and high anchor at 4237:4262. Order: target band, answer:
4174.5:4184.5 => 0.4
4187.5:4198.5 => 0.0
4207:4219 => 1.5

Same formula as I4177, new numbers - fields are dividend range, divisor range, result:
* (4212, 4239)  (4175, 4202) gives 0.97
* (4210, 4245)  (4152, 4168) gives 0.95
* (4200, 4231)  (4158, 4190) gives 0.94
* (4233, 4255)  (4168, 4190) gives 1.04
